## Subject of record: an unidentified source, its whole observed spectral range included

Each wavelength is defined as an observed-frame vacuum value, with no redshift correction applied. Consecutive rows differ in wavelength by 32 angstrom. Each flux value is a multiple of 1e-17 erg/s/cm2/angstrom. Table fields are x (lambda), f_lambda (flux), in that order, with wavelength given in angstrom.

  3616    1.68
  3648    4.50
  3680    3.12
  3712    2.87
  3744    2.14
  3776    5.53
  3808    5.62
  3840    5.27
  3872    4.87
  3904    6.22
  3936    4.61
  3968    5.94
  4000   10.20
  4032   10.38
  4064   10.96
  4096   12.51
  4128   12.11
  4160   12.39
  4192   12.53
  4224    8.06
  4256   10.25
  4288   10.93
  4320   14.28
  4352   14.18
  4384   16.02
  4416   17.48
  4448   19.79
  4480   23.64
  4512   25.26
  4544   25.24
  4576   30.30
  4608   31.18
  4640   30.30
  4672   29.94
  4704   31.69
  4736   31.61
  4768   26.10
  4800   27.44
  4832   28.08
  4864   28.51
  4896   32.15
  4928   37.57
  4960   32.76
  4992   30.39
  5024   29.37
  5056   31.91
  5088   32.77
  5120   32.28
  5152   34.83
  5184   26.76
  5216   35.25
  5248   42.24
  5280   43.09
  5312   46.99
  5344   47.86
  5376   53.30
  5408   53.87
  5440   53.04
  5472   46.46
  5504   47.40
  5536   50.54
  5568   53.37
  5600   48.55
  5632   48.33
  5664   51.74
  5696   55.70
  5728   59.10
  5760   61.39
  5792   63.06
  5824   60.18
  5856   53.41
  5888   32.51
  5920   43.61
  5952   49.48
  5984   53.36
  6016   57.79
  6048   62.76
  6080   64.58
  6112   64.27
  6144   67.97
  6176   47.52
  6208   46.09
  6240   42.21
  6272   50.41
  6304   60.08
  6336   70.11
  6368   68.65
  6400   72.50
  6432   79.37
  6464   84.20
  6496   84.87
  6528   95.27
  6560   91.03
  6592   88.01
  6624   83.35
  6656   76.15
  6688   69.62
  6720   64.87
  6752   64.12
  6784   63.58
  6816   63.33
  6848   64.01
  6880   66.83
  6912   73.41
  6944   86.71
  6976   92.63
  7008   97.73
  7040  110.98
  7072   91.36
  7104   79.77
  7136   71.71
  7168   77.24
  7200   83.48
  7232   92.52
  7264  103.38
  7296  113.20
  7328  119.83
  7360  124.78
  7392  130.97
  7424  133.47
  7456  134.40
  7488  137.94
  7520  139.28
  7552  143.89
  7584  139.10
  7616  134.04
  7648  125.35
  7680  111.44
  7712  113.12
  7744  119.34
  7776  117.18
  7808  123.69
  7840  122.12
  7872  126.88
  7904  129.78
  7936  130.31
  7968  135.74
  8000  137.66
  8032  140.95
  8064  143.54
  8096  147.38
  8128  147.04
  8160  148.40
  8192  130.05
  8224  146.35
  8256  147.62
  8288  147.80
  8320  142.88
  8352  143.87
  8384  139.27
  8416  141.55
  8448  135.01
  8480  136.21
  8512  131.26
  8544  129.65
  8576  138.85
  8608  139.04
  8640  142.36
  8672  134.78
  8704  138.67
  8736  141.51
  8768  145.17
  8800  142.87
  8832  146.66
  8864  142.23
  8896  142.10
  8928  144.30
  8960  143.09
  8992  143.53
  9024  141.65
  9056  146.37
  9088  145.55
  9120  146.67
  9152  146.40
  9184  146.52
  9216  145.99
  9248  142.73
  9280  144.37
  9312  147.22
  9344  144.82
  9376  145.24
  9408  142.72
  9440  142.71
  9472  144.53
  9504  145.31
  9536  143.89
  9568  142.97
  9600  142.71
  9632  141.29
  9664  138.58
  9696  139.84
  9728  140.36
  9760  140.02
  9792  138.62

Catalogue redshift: 0.000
